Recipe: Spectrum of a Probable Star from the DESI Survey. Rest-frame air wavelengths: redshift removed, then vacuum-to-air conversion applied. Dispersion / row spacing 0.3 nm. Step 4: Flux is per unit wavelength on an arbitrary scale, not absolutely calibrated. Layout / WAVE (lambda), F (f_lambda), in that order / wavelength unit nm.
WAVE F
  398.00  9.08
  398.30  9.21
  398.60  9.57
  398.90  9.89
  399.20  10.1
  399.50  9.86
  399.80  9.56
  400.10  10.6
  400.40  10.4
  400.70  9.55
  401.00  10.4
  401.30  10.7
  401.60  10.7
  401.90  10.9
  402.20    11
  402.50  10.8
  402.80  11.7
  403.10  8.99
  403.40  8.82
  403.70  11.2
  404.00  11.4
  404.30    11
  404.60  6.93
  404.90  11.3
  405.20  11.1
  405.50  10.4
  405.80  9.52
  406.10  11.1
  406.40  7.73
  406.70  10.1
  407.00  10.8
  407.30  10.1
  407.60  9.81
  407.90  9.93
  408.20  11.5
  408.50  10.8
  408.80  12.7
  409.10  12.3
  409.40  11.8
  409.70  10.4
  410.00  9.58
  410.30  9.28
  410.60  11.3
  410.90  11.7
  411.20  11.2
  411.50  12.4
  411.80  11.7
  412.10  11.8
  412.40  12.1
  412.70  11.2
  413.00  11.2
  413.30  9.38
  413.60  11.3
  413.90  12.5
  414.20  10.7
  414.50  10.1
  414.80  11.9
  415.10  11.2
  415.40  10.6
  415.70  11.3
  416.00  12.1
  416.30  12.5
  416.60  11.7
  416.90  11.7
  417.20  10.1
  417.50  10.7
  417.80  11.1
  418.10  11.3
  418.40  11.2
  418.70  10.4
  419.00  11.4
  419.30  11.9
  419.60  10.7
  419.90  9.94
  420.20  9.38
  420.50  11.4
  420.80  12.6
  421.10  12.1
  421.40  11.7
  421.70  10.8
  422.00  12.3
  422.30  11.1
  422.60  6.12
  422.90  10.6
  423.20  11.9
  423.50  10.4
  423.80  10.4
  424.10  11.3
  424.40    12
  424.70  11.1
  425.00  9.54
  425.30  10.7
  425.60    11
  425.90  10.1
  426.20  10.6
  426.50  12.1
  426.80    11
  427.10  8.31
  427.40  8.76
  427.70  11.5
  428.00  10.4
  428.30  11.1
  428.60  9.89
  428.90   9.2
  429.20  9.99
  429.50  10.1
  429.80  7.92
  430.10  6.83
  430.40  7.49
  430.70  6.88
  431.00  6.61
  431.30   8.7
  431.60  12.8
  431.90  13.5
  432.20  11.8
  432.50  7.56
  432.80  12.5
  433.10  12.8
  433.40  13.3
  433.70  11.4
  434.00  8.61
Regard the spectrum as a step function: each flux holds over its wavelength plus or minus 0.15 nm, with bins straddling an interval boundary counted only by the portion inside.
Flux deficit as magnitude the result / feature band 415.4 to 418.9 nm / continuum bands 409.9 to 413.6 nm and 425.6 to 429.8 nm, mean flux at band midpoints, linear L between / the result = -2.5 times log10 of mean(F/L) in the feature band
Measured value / -0.05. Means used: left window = 11.1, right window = 10.2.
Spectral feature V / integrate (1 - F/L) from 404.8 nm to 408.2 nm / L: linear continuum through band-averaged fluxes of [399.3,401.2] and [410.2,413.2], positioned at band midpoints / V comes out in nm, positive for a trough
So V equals 0.18 nm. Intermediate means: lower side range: 10.1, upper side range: 11.4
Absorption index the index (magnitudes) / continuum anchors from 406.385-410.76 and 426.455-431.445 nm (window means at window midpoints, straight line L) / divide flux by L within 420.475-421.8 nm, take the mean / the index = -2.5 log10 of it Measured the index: -0.208 mag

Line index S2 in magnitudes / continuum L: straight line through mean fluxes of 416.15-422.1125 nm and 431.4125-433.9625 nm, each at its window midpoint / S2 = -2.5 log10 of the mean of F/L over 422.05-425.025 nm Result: 0.09 mag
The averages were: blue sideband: 11.2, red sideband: 11.8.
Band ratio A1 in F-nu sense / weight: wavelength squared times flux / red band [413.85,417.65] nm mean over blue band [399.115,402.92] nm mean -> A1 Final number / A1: 1.2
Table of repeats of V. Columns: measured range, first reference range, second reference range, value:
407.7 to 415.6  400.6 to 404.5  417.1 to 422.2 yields -0.24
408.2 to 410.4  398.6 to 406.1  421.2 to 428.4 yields -0.14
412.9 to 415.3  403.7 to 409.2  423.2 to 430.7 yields -0.16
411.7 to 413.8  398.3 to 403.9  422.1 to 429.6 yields -0.19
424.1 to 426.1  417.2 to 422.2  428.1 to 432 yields -0.12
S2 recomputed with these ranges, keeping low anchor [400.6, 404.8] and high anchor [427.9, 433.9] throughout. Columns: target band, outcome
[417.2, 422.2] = -0.103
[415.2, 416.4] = -0.139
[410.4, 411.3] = -0.107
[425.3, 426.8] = -0.089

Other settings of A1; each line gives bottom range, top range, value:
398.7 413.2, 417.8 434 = 1.09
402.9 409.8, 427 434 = 1.07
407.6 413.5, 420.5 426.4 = 1.04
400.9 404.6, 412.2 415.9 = 1.12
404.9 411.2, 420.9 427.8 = 1.09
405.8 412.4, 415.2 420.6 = 1.06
